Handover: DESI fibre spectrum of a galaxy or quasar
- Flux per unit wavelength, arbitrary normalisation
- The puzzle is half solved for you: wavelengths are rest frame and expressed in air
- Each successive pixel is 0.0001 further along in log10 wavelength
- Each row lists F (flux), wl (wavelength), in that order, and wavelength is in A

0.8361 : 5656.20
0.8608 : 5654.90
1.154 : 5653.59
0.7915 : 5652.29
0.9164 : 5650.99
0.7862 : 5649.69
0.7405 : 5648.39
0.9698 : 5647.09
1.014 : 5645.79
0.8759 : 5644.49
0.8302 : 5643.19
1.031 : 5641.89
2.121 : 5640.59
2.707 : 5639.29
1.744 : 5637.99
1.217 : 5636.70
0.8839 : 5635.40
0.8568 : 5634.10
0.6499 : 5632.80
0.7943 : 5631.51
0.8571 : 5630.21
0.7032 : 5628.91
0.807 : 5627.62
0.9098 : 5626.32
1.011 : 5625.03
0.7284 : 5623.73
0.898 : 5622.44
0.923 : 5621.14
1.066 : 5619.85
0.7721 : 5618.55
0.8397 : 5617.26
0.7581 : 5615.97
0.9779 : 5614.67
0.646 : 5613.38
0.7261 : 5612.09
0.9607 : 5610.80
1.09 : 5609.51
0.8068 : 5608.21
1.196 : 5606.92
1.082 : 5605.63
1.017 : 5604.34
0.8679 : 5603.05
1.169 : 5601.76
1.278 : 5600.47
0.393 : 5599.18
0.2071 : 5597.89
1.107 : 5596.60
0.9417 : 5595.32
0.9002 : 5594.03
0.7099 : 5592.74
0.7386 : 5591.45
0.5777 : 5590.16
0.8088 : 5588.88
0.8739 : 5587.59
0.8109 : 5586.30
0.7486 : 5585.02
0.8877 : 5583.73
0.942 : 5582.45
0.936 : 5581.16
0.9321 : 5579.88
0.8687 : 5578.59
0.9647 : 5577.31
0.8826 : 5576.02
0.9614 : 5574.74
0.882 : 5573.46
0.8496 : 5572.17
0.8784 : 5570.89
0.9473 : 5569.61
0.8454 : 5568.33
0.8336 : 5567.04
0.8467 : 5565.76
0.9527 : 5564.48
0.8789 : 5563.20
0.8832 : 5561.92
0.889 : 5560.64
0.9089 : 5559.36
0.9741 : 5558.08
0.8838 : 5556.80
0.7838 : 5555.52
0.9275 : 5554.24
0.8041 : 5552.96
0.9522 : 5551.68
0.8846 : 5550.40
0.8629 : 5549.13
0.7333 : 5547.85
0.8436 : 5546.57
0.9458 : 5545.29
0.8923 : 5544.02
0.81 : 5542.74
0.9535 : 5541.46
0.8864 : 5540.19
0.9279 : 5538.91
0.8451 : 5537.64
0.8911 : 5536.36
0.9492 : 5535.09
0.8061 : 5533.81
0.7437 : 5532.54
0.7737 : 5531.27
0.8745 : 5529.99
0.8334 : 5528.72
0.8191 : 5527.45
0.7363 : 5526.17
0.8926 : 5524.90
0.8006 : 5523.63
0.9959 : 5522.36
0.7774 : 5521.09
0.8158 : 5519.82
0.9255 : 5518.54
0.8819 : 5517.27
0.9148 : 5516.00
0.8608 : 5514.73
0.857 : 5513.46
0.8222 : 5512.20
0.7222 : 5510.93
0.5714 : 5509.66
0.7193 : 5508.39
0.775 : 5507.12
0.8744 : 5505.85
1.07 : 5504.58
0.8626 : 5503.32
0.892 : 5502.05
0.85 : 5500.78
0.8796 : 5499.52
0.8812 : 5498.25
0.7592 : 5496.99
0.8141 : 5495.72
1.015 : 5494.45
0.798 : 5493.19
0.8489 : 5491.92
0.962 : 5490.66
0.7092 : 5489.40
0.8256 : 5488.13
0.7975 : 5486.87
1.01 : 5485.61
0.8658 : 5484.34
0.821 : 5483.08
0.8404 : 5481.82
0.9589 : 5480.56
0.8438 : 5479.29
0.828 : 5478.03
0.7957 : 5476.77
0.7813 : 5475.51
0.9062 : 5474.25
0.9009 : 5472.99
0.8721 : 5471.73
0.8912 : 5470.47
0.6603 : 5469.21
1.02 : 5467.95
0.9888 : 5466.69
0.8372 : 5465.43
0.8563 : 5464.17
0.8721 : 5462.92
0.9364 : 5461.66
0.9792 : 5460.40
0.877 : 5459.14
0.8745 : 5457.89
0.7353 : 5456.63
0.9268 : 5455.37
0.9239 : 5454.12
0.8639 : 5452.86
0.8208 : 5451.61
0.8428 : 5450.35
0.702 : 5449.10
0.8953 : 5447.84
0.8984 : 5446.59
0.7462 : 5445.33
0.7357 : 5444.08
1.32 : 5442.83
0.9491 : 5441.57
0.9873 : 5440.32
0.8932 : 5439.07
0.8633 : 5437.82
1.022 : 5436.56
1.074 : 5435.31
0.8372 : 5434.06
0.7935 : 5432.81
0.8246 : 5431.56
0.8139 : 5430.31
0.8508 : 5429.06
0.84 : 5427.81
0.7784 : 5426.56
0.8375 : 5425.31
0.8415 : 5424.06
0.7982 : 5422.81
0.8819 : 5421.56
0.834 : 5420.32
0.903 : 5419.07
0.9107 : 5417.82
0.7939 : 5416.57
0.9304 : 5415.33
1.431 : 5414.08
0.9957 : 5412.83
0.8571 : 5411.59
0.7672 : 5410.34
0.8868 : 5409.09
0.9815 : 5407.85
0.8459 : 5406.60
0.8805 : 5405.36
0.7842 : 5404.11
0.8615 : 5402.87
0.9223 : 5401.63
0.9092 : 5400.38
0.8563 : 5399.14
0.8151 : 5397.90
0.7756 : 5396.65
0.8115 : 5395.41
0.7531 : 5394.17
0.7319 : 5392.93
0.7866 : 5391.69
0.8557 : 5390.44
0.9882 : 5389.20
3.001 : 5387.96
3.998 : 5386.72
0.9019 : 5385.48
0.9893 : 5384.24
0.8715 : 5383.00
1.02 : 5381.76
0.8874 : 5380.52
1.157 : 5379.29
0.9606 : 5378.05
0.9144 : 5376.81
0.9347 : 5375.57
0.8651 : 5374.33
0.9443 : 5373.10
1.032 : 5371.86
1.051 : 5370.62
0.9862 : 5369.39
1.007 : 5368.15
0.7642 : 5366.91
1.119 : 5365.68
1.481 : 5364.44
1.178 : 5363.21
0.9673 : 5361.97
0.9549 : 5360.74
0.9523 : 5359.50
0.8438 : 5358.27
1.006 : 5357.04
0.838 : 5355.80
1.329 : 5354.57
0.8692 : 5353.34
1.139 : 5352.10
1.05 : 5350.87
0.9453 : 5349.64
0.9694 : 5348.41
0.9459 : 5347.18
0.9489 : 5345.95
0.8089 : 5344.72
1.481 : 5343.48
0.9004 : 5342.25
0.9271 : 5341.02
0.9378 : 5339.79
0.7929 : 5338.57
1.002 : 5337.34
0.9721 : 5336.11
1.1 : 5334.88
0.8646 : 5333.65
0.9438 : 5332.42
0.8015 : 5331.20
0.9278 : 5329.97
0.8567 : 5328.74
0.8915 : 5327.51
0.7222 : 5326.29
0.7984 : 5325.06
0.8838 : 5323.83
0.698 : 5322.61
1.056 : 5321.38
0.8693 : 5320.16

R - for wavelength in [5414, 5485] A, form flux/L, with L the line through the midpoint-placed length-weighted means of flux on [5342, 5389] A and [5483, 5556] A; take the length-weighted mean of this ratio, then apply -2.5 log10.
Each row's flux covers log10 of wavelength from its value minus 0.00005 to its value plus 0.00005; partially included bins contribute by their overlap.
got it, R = 0.117 mag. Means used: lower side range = 1.13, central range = 0.878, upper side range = 0.851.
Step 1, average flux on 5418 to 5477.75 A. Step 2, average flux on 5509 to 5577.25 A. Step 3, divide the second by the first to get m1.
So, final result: 0.99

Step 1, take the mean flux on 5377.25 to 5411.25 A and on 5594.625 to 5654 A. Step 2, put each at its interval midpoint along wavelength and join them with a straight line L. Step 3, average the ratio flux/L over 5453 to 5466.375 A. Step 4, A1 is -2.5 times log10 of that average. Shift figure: 0.18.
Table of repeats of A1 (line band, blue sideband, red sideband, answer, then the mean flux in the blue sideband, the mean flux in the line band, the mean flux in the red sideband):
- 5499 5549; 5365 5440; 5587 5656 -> 0.14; 0.987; 0.847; 0.949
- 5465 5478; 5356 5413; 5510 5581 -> 0.10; 1.04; 0.864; 0.869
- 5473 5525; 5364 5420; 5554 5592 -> 0.11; 1.04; 0.85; 0.87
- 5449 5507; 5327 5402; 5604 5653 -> 0.17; 1.04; 0.868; 0.992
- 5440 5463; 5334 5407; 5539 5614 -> 0.10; 1.04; 0.888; 0.876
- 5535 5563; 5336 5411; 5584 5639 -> 0.06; 1.03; 0.882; 0.894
